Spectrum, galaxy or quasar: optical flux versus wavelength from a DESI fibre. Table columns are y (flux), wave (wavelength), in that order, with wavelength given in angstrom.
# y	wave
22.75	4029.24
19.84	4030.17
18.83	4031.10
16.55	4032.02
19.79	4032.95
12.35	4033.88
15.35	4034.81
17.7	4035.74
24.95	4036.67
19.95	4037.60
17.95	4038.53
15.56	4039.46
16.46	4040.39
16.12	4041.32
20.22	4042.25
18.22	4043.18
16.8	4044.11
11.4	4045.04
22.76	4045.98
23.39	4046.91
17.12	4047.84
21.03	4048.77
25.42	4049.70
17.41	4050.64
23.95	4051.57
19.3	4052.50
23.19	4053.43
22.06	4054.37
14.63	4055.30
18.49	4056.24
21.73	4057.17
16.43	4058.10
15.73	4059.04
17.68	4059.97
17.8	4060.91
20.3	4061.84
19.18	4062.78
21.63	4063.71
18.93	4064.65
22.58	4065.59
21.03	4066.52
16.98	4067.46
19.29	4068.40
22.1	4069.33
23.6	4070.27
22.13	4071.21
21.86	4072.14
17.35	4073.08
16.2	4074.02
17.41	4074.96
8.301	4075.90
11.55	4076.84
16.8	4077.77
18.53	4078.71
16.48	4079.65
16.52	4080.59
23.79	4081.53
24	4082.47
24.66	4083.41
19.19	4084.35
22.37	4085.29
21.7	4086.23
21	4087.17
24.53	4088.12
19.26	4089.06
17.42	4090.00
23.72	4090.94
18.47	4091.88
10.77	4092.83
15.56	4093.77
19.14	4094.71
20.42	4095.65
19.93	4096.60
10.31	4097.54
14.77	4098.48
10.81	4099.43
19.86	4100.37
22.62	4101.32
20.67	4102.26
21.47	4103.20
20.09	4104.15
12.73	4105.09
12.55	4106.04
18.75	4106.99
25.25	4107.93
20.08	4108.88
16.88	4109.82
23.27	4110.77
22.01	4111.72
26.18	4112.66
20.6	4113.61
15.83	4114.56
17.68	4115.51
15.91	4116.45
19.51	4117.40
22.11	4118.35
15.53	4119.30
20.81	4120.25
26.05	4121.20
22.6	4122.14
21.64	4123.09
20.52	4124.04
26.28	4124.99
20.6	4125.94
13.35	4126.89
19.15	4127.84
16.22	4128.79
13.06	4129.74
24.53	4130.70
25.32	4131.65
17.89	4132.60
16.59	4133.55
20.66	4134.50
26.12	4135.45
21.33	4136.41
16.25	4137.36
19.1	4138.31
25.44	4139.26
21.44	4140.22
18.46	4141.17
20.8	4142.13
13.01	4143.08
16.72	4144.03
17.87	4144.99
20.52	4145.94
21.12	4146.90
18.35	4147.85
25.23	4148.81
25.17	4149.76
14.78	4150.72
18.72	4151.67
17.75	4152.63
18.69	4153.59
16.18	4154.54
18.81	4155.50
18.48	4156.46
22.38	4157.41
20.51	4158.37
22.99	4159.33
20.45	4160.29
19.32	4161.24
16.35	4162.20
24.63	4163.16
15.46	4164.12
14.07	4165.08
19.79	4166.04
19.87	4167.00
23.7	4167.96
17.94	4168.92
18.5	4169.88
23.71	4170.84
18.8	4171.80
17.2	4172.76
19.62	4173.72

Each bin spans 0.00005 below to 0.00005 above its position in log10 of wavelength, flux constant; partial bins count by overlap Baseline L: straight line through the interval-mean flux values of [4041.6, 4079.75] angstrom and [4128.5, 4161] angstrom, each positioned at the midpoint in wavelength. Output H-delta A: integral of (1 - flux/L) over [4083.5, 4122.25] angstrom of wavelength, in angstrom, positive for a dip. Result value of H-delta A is 0.2 angstrom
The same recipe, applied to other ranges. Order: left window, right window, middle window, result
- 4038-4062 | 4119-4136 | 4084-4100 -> 1.2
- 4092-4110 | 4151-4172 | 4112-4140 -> -3.0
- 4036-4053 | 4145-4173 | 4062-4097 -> 0.2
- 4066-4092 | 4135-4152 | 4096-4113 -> 0.8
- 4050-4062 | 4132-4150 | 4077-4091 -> -0.6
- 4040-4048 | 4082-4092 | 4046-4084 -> 0.5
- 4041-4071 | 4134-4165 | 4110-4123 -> -0.6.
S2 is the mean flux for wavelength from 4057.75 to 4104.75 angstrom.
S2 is 18.8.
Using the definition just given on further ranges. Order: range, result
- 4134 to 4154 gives 19.9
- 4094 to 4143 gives 19.5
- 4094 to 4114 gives 18.9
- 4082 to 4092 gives 21.6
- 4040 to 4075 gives 19.5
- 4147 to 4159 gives 19.7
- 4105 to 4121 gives 19.4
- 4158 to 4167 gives 19.3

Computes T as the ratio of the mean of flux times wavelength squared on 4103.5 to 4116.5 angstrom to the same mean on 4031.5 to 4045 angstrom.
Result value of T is 1.14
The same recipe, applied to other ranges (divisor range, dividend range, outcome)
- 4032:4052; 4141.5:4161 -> 1.10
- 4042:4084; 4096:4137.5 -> 1.04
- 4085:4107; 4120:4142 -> 1.15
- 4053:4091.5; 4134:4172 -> 1.05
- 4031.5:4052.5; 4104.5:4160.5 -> 1.11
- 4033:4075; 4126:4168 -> 1.06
